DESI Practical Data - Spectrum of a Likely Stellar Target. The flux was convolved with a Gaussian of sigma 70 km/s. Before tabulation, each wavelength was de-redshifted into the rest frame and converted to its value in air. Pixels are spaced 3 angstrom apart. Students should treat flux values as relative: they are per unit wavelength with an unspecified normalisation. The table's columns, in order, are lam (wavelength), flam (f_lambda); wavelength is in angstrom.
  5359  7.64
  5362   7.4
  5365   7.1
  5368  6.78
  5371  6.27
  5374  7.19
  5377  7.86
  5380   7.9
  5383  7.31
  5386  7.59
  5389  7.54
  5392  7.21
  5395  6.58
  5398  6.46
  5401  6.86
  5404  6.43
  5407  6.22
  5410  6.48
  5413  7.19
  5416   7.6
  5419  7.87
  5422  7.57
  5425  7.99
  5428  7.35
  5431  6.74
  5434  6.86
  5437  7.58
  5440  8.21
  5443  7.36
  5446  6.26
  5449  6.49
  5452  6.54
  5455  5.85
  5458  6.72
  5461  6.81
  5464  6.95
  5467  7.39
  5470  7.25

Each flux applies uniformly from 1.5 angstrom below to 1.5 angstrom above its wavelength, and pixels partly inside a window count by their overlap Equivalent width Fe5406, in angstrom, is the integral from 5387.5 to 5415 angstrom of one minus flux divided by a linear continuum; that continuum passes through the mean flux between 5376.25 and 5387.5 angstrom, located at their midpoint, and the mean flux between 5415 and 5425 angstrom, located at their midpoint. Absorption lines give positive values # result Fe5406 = 3.2 angstrom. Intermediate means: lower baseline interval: 7.65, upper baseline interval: 7.73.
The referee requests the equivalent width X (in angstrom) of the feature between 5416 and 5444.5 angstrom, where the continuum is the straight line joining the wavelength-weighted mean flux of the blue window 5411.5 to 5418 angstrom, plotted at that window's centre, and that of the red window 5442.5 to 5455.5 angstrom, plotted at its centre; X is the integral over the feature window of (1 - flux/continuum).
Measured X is -2.1 angstrom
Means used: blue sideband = 7.43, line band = 7.51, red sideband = 6.48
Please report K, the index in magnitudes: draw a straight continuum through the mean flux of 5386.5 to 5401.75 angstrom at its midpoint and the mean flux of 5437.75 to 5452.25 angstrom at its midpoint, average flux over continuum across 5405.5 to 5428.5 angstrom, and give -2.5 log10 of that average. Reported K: -0.04 mag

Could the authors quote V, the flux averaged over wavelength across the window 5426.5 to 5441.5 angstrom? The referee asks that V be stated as 7.35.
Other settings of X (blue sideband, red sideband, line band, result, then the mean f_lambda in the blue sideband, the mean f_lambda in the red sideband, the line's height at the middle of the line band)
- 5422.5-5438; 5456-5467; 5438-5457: 0.71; 7.31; 6.86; 7.06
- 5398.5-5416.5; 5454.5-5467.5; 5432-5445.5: -1.26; 6.73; 6.76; 6.75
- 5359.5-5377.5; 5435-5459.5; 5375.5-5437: -1.80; 7.09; 6.88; 6.99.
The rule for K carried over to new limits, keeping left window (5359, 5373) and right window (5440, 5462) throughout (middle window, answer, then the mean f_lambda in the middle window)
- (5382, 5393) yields -0.079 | 7.43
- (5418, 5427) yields -0.149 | 7.78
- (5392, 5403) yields 0.027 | 6.7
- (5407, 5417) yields -0.018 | 6.93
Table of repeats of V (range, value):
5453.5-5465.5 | 6.58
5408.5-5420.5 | 7.29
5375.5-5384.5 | 7.69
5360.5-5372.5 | 6.89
